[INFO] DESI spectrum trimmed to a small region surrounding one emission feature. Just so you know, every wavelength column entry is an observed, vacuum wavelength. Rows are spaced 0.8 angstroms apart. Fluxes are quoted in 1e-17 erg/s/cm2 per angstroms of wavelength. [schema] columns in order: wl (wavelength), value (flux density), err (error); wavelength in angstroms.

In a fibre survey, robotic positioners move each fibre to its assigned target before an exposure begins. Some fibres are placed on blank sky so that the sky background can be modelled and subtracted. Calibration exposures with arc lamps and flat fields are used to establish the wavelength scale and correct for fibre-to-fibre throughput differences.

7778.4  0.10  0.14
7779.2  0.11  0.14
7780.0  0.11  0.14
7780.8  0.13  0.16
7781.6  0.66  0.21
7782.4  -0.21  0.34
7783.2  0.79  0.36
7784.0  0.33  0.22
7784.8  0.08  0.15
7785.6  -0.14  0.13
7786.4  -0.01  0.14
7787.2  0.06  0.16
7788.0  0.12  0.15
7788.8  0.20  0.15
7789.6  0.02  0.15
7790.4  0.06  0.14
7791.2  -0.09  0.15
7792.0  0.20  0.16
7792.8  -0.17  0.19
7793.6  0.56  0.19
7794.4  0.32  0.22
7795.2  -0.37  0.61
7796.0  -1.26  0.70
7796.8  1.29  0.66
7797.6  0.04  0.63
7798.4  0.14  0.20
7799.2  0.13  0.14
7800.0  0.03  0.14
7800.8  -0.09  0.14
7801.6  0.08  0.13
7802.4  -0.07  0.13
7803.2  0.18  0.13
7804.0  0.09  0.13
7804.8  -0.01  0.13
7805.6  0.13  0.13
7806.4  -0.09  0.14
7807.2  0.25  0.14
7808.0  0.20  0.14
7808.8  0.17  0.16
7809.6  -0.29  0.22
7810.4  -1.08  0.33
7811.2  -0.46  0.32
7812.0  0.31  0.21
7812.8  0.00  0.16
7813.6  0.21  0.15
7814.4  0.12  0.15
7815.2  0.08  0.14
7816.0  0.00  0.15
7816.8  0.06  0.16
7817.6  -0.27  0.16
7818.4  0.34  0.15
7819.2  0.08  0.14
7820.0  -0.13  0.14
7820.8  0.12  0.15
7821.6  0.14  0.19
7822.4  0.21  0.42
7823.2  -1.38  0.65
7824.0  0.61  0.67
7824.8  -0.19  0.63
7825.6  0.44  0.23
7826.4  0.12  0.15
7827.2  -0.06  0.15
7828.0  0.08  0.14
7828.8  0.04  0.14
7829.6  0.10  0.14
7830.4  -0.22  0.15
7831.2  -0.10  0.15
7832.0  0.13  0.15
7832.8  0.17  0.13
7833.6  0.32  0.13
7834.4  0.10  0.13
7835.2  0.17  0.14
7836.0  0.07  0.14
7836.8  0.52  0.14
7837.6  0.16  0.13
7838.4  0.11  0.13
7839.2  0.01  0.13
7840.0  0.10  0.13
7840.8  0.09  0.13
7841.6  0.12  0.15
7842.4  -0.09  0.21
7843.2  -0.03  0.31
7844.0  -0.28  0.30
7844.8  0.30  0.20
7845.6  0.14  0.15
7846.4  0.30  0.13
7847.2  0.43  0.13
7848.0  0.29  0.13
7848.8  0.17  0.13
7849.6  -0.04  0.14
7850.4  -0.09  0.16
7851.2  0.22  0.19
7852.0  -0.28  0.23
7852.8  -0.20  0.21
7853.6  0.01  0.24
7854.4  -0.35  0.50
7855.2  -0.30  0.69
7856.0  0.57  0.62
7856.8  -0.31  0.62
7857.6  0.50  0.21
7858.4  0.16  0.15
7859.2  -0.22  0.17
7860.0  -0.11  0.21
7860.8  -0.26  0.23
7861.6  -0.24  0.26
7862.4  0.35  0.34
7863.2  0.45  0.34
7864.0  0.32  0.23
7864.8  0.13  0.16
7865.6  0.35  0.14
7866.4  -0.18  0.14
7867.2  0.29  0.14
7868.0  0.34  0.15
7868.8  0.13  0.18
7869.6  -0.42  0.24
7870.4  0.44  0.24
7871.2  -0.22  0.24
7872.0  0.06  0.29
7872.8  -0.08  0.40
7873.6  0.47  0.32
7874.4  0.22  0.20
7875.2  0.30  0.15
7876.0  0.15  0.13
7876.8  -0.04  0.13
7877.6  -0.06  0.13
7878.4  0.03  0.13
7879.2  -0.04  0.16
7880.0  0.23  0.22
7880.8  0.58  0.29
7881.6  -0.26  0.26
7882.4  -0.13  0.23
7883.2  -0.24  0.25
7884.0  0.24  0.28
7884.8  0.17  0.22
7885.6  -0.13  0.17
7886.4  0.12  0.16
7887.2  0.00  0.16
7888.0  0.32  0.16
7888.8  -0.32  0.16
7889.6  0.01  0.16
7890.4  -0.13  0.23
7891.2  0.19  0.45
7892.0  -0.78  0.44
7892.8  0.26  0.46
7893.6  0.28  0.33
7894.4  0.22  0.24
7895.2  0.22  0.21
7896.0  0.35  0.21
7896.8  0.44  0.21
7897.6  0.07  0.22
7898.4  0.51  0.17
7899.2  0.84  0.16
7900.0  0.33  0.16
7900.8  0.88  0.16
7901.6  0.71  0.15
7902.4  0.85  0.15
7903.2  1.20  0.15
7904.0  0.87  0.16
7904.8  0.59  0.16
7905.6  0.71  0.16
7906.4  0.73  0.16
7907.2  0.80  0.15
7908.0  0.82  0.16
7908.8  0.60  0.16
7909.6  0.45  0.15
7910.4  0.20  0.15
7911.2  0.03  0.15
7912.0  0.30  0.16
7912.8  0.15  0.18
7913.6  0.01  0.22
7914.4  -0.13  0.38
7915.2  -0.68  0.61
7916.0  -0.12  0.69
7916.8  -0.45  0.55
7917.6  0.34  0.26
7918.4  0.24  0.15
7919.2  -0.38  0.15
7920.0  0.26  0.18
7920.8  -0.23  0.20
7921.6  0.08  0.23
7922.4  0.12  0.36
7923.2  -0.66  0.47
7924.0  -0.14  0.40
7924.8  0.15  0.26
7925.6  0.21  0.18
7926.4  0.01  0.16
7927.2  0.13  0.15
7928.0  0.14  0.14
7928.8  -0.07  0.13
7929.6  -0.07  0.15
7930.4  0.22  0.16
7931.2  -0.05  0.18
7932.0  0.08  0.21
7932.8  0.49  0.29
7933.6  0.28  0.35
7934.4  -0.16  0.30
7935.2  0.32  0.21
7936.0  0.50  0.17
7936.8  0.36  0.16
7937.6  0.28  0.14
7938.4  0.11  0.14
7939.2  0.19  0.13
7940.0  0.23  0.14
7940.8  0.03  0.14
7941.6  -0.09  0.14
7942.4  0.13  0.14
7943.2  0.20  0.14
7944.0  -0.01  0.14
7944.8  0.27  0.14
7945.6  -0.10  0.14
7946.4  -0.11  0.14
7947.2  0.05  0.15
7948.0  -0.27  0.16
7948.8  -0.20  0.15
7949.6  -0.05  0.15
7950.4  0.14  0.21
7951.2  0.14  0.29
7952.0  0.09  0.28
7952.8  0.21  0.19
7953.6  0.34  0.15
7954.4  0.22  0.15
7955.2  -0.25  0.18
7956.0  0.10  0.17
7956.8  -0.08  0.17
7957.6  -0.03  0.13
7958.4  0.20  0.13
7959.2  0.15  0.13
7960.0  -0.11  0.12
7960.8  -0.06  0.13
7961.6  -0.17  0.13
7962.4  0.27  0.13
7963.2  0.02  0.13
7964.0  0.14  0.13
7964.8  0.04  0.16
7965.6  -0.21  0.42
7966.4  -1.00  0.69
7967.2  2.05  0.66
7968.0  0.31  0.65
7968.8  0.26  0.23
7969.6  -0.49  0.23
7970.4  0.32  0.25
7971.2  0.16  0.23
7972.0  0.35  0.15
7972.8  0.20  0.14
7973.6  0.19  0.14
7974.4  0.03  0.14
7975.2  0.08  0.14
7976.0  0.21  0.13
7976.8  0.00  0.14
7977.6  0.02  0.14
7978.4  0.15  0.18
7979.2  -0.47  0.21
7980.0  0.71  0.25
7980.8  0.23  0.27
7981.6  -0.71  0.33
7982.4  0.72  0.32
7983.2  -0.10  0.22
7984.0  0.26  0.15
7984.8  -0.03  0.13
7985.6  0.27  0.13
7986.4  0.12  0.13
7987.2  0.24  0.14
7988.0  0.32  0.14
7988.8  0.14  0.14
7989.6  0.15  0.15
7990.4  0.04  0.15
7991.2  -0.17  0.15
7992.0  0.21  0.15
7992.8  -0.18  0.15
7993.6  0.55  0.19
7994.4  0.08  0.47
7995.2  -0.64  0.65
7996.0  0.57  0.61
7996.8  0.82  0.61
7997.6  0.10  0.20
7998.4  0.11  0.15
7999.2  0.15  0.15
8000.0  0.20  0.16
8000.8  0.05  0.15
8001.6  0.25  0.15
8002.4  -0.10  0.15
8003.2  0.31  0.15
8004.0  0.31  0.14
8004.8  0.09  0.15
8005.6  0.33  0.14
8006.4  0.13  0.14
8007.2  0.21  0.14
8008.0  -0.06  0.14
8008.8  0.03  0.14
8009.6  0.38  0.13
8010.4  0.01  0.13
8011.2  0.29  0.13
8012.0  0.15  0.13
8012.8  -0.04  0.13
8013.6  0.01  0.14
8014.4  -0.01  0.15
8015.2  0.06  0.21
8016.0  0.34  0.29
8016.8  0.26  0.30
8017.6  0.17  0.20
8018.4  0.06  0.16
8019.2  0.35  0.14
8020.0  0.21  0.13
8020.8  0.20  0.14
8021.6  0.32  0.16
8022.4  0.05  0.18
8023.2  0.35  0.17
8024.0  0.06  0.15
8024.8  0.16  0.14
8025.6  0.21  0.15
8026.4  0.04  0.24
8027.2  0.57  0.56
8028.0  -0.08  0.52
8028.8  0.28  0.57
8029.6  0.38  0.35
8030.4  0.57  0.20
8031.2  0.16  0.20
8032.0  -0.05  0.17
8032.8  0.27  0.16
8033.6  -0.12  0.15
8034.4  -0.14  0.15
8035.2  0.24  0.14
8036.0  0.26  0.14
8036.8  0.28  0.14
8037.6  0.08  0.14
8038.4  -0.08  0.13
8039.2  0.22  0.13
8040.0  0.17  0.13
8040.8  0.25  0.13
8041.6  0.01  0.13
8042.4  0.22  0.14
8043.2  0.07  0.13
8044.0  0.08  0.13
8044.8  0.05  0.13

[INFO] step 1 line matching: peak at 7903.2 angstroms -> [O II]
